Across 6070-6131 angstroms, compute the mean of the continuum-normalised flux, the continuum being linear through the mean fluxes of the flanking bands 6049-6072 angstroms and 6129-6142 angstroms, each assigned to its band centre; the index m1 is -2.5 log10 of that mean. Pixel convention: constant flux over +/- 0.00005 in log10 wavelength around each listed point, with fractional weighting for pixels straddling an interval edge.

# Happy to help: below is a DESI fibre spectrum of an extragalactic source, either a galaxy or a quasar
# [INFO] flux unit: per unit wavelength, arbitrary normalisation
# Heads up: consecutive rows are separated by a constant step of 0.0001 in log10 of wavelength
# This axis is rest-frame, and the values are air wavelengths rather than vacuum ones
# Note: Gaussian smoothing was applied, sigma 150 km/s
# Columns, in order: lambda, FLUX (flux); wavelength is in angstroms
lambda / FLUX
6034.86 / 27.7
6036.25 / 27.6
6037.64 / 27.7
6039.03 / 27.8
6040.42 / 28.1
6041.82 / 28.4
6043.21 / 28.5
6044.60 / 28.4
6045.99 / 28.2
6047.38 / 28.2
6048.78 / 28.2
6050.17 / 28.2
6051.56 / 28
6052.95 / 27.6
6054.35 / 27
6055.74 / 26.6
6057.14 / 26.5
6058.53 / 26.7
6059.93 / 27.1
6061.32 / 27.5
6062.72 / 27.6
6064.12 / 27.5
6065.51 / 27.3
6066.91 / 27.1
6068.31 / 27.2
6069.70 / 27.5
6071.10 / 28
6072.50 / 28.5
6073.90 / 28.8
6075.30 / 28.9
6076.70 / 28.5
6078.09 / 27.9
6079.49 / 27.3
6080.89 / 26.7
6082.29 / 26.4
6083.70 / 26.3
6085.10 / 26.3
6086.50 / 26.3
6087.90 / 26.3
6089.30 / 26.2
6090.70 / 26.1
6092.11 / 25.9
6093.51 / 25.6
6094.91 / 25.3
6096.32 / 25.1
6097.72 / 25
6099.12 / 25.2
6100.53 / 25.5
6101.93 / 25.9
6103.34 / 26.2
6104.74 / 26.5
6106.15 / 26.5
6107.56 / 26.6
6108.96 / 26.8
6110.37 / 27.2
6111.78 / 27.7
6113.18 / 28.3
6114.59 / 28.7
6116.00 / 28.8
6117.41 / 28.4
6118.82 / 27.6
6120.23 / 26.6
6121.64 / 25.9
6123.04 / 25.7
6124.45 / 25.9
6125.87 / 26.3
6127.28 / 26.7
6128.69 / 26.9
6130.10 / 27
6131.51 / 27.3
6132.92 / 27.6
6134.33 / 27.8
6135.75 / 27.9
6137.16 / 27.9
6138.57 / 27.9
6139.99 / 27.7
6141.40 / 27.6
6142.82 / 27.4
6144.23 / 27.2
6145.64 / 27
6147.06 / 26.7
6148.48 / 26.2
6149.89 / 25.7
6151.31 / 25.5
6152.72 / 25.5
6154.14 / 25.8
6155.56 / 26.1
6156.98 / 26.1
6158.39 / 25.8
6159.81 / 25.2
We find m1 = 0.03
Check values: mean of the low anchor 27.4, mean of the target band 26.8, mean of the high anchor 27.6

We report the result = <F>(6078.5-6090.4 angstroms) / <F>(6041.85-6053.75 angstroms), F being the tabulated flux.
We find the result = 0.94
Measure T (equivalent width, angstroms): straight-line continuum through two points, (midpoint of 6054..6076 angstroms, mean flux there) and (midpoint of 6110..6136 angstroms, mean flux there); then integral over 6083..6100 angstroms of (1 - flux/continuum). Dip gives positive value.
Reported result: 0.99 angstroms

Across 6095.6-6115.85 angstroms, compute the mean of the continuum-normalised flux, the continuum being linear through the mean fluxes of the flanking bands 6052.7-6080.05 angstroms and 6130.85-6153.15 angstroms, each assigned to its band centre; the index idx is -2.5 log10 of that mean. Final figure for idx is 0.03 mag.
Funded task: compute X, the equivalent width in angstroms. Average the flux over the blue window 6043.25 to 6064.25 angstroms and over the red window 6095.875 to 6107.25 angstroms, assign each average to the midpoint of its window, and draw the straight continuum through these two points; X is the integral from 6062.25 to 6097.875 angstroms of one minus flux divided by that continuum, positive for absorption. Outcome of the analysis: -0.45 angstroms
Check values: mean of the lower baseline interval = 27.6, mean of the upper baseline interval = 25.8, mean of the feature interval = 26.9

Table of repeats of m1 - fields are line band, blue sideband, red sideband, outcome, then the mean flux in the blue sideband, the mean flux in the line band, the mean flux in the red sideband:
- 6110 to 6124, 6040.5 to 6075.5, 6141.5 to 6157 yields -0.026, 27.7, 27.5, 26.3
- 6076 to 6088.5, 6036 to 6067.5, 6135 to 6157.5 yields 0.018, 27.6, 26.9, 26.8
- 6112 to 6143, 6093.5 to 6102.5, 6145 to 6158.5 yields -0.067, 25.4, 27.4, 26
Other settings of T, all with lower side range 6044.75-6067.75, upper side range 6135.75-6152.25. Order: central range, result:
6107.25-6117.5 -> -0.2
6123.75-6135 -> 0.1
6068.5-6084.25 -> -0.2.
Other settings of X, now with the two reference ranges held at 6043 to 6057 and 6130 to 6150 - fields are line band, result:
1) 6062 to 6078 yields -0.11 angstroms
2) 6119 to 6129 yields 0.39 angstroms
